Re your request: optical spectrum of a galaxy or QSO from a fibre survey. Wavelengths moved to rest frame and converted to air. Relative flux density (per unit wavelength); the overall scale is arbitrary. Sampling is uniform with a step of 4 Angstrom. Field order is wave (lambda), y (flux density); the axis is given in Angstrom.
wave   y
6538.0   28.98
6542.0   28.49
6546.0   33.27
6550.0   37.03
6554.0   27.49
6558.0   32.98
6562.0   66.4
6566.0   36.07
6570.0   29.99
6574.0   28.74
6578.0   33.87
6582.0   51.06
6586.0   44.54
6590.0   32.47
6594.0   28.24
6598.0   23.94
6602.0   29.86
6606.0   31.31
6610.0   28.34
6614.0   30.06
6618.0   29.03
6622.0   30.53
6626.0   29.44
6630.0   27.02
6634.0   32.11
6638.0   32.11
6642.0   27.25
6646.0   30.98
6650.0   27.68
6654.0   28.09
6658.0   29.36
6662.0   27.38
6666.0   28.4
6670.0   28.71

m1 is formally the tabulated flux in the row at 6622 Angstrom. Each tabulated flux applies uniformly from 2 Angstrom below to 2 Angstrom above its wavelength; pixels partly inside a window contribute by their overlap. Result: 30.53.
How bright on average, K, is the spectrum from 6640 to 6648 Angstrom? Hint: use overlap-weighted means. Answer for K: 29.1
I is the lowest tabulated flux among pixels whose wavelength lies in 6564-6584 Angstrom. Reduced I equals 28.74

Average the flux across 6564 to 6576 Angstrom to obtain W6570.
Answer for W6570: 31.6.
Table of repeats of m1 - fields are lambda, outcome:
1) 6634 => 32.11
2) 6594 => 28.24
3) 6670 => 28.71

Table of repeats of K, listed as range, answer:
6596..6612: 28.4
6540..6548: 30.9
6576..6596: 38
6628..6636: 29.6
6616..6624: 29.8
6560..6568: 51.2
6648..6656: 27.9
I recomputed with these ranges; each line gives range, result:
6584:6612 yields 23.94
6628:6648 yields 27.02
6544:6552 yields 33.27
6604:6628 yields 28.34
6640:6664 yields 27.25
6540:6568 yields 27.49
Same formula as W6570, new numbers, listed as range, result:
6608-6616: 29.2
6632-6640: 32.1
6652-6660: 28.7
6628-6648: 29.9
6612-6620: 29.5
